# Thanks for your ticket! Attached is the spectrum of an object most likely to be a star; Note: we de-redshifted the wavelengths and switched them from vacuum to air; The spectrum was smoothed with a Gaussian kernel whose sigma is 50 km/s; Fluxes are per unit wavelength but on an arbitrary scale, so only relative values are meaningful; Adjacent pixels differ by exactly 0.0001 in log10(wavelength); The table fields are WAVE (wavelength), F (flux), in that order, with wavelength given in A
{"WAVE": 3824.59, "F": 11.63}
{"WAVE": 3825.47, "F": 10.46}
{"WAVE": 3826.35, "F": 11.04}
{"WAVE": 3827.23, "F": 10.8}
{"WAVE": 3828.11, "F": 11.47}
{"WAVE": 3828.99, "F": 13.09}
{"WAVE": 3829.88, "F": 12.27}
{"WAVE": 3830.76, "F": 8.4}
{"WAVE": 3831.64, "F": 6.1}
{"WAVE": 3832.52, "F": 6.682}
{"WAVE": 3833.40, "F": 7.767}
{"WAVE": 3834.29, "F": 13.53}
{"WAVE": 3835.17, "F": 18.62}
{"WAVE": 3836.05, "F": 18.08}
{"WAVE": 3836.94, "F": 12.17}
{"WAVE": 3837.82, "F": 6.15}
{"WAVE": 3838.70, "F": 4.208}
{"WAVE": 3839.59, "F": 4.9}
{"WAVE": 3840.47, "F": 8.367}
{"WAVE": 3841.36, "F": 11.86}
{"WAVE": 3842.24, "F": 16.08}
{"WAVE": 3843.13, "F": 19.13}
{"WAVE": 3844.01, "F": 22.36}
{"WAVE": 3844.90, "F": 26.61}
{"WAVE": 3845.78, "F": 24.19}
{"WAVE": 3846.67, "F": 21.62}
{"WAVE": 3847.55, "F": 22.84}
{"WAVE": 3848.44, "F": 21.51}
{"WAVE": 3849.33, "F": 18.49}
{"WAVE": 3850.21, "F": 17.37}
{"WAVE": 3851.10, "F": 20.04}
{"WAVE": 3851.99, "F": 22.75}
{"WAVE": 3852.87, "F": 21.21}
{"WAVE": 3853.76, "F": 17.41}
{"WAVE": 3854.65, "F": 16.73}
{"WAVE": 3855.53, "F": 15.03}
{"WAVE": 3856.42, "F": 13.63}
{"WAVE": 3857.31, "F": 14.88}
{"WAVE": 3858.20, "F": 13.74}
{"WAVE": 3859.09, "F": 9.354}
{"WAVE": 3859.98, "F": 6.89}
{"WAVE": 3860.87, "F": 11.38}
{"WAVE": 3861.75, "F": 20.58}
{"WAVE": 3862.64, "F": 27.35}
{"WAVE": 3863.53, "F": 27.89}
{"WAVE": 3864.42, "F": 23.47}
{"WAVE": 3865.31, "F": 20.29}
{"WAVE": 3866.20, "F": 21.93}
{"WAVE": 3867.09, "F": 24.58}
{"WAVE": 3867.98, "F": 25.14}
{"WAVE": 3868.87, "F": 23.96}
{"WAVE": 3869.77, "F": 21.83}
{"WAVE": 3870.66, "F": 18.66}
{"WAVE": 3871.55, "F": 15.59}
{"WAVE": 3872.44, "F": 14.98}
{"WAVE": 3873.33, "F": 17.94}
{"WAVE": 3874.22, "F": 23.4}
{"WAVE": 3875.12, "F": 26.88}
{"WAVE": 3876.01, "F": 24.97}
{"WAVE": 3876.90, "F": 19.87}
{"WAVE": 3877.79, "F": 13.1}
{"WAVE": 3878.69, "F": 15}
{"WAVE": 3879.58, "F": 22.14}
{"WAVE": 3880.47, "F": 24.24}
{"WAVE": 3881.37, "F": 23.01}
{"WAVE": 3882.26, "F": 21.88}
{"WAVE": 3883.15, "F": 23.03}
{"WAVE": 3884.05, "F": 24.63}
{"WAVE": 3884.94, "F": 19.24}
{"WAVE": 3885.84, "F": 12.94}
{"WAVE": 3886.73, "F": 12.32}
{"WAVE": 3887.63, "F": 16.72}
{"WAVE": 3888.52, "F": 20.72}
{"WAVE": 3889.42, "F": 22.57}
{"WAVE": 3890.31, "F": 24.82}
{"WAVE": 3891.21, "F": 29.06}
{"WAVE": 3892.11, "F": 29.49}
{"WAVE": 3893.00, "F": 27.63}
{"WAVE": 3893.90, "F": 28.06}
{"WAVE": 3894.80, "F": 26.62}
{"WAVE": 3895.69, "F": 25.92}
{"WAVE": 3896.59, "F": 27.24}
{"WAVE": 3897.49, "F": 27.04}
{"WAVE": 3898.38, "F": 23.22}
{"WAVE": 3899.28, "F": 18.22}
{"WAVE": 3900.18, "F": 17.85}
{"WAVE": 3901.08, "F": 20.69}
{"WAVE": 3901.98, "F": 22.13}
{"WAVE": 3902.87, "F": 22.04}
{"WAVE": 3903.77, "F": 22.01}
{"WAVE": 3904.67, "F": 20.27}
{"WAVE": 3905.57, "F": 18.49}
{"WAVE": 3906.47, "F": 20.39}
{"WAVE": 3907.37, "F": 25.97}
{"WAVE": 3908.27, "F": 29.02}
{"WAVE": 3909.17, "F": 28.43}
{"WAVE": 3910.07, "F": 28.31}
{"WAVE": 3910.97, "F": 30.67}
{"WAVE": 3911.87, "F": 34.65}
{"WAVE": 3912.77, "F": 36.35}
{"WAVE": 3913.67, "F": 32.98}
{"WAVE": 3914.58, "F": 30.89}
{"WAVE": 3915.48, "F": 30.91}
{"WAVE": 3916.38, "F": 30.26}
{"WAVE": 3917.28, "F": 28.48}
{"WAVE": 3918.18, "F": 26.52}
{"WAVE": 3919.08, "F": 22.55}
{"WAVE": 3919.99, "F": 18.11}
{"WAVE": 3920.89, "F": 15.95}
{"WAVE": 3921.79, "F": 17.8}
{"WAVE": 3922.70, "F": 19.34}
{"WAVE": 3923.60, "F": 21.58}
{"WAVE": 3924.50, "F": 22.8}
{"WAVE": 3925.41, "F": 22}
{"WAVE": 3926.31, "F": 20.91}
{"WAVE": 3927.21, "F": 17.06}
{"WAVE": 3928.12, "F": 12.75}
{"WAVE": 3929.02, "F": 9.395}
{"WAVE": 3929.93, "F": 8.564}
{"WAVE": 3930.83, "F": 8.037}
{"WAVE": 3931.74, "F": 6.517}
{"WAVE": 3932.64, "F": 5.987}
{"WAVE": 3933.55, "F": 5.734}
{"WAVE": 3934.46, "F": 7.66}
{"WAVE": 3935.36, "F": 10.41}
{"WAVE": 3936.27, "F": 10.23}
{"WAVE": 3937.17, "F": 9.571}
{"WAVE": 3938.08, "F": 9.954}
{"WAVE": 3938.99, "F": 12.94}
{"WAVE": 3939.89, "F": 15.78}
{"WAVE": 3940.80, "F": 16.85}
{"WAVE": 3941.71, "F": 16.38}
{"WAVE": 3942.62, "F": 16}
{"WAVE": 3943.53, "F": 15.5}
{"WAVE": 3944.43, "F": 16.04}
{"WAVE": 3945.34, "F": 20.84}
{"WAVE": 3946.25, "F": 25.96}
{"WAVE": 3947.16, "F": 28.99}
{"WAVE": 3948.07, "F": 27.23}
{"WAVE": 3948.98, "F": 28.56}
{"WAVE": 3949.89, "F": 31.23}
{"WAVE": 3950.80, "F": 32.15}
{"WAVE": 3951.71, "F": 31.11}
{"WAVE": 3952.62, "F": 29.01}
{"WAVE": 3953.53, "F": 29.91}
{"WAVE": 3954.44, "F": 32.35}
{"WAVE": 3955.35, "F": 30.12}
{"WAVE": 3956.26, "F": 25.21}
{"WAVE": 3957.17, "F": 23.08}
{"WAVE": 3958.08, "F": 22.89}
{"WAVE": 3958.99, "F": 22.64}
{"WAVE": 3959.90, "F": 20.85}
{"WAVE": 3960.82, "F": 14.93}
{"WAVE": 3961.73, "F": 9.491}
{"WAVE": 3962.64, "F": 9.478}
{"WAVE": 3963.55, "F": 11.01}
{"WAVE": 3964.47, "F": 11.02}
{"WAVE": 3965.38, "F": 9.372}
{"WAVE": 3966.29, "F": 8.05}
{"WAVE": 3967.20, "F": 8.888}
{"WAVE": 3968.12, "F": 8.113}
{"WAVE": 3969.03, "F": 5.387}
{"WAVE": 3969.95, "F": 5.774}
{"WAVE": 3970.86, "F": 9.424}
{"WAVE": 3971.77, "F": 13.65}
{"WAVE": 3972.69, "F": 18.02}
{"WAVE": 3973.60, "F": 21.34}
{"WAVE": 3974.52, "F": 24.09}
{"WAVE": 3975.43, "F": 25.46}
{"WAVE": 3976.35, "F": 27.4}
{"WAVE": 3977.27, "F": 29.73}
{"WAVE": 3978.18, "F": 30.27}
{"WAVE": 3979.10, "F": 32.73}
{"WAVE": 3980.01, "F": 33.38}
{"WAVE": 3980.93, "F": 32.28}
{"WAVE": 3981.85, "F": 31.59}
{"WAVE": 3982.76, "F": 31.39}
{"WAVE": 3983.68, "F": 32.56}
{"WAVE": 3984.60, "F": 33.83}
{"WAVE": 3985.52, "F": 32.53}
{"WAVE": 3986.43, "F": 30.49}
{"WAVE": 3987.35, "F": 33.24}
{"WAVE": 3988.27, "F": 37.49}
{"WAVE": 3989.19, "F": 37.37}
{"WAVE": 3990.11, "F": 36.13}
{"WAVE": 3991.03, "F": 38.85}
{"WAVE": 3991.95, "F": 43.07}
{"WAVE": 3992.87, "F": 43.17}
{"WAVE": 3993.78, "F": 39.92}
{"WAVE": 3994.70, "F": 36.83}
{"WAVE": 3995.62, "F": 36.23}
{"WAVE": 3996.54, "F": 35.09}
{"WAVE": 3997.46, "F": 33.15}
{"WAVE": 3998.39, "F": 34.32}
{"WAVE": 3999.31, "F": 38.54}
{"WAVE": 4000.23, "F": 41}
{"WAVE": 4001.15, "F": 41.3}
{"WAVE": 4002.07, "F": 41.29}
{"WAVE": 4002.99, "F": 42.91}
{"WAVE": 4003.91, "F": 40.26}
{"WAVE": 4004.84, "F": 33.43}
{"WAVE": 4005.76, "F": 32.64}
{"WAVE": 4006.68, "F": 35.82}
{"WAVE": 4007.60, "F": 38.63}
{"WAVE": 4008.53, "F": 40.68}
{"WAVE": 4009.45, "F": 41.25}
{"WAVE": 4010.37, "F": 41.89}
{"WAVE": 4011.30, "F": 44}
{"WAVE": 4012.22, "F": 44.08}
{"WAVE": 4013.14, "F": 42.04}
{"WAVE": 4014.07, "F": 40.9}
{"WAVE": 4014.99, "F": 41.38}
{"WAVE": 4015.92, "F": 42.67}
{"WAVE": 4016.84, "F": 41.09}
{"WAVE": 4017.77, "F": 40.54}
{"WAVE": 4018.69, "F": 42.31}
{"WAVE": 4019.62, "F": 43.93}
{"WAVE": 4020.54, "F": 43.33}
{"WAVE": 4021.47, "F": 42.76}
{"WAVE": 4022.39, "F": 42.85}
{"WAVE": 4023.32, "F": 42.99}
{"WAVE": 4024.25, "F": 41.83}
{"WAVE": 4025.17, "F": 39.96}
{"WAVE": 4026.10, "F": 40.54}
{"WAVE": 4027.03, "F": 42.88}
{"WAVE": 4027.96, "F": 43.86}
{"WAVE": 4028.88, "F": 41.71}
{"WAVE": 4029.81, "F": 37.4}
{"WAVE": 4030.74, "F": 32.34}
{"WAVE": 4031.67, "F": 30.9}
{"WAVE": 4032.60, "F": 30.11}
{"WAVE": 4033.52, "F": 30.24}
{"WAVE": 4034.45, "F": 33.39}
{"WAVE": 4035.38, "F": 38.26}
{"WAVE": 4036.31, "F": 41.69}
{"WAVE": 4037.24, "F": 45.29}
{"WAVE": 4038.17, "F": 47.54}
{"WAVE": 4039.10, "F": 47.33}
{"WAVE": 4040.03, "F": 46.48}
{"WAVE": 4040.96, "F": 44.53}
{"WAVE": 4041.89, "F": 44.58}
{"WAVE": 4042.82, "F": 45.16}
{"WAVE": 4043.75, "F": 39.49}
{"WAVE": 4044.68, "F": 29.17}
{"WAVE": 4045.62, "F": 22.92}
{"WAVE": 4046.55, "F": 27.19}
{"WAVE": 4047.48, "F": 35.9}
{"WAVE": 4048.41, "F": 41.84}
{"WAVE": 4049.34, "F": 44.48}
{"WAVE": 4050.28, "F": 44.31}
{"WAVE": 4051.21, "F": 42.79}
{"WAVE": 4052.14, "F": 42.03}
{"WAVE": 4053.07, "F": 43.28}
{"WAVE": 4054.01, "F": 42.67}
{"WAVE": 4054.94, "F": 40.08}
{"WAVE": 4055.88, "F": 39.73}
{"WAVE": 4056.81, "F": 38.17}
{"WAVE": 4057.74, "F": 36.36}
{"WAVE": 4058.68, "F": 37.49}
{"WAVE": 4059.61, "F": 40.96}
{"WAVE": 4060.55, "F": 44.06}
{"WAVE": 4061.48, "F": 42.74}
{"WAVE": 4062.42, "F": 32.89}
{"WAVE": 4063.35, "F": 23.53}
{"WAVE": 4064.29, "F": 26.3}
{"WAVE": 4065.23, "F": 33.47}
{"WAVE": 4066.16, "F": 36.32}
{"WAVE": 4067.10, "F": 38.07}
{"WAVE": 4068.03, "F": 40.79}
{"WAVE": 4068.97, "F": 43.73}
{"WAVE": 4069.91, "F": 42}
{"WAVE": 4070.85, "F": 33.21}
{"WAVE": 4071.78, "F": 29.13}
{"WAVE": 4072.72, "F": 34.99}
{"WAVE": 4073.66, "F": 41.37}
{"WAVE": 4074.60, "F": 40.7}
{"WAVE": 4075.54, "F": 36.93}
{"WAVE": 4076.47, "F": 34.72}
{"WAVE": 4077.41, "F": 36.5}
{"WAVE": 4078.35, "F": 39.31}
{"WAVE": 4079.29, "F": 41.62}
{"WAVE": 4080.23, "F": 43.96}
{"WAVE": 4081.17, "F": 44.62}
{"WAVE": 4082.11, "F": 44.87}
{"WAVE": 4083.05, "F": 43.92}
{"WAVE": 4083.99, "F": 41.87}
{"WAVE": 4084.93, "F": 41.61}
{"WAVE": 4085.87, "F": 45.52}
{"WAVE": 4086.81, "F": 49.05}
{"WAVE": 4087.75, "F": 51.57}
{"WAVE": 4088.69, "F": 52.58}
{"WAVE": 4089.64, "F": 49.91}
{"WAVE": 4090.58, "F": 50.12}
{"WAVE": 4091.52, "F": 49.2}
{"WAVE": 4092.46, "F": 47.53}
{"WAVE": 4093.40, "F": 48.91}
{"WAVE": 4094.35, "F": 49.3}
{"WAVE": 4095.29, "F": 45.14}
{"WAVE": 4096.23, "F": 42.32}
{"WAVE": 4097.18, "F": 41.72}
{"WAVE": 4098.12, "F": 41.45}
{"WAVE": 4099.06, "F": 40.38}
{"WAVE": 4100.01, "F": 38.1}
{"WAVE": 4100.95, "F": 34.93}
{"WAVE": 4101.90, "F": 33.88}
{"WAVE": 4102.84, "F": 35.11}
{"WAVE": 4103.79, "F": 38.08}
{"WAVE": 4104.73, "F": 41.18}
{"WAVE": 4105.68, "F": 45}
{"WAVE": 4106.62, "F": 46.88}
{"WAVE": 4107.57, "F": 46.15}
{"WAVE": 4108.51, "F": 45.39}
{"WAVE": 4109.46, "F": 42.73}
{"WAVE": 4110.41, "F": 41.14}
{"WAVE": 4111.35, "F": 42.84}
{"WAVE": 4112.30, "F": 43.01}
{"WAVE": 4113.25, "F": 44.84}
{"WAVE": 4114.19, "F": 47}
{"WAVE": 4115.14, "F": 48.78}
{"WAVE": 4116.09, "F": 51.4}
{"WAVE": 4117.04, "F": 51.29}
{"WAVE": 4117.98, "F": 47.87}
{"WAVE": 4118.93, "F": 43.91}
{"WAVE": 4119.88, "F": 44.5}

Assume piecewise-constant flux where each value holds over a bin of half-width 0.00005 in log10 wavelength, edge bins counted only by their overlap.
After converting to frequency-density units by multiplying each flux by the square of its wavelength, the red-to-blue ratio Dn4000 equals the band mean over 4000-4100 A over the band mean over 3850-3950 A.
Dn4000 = 2.14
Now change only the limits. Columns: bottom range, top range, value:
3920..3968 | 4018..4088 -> 2.38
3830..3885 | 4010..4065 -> 2.43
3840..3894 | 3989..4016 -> 2.10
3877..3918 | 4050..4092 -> 1.83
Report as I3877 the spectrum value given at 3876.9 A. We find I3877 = 19.87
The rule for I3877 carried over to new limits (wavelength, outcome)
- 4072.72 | 34.99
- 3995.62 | 36.23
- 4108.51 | 45.39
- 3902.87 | 22.04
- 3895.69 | 25.92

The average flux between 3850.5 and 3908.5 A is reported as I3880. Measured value 20.9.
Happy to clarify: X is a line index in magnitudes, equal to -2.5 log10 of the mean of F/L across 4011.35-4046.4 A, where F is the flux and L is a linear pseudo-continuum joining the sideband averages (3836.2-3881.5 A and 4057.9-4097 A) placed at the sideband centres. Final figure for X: -0.12 mag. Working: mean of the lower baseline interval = 18.4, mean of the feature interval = 40.2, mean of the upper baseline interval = 41.3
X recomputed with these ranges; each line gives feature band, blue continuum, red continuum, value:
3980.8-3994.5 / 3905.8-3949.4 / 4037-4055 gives -0.17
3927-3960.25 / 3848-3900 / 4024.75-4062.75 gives 0.46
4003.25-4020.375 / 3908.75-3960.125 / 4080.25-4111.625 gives -0.25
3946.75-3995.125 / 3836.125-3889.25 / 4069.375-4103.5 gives 0.18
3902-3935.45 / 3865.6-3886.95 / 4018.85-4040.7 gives 0.22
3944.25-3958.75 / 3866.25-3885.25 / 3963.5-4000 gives -0.07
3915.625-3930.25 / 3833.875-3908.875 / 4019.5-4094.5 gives 0.26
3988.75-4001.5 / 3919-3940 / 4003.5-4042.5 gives -0.18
